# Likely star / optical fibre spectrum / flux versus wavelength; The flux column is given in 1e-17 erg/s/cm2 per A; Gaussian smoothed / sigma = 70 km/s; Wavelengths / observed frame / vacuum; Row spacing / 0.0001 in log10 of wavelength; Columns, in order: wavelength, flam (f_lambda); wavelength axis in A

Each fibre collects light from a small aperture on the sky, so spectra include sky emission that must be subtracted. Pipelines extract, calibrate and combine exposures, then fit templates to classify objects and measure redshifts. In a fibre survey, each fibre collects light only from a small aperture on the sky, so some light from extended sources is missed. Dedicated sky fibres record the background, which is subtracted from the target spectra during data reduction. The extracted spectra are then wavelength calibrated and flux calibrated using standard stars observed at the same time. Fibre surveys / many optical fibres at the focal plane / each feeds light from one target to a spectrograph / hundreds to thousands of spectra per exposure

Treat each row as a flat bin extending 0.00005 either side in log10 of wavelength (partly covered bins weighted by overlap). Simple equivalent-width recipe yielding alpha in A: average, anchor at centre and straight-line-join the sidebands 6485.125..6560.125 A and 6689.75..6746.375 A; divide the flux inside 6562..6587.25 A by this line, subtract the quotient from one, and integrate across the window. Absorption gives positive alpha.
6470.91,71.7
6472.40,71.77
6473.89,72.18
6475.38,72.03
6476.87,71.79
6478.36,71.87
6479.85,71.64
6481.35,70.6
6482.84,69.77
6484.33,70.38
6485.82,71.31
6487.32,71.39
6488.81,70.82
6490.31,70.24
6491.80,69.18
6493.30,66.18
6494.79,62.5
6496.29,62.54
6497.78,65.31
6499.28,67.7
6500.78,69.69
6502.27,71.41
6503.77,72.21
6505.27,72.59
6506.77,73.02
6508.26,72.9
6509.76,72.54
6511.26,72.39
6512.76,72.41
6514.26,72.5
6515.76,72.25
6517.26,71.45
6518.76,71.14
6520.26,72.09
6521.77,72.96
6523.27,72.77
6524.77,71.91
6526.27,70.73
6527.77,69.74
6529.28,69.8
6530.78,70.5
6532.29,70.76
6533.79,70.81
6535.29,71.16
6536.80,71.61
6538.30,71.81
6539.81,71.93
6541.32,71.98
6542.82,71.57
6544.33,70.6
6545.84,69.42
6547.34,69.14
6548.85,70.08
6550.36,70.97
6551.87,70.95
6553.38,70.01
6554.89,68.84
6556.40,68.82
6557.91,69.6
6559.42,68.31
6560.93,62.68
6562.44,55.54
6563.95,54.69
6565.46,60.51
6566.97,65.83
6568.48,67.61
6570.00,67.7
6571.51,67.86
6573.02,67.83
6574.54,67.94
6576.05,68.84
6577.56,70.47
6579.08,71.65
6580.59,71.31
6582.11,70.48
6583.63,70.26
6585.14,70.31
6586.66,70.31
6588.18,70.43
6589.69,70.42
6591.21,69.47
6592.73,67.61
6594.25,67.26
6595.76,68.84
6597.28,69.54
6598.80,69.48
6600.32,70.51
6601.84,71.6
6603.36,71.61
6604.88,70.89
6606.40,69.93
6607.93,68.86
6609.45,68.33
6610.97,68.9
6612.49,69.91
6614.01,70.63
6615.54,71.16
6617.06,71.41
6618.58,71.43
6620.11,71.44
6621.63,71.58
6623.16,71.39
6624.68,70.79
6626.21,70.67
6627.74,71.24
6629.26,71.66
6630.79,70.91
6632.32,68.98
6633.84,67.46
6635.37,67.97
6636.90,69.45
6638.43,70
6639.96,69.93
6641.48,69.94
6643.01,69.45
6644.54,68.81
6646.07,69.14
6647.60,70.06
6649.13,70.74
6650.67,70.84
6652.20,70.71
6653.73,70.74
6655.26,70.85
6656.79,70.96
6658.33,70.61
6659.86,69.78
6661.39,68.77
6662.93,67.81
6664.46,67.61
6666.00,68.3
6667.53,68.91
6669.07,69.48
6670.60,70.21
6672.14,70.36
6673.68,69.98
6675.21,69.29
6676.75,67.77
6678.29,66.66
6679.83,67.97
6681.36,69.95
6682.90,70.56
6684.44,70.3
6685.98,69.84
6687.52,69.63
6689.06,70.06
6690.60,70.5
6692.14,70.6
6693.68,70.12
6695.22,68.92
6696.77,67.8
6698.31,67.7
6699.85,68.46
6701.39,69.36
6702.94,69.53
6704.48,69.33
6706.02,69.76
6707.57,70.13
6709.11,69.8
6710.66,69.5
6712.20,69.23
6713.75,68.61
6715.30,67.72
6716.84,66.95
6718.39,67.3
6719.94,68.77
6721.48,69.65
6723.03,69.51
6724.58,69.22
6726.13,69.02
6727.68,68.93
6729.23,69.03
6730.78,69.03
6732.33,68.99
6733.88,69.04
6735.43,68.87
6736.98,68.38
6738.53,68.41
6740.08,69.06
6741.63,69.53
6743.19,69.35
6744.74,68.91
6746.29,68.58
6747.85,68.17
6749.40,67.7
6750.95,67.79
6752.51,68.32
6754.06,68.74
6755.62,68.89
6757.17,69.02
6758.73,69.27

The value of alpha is 1.1 A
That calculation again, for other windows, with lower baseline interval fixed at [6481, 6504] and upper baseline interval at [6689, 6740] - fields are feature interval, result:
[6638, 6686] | -0.4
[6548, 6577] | 0.9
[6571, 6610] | -0.5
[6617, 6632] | -0.5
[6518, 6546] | -1.0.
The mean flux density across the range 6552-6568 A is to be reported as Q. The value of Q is 64.8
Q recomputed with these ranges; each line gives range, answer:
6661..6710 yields 69.2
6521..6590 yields 69.1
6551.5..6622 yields 68.7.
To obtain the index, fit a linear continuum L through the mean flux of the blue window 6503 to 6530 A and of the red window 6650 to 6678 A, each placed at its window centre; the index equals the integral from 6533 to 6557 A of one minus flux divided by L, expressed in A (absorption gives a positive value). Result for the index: 0.3 A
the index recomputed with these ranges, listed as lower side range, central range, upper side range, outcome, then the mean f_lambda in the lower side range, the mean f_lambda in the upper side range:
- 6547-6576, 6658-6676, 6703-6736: -0.27 A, 66.6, 69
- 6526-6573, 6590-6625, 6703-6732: -0.77 A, 68.4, 69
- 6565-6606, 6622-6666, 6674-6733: -0.47 A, 69.2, 69.1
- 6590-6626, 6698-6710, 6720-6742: -0.01 A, 70.1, 69.1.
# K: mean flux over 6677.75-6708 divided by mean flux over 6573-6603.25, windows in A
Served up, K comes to 0.99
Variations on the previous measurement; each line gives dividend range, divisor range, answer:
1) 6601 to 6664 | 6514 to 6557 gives 0.99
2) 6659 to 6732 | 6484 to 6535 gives 0.98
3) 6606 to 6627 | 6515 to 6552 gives 0.99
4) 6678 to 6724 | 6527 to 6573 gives 1.01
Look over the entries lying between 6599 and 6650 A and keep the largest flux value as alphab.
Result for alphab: 71.66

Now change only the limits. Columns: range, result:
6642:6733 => 70.96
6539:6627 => 71.98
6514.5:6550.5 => 72.96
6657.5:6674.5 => 70.61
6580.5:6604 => 71.61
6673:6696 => 70.6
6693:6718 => 70.13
